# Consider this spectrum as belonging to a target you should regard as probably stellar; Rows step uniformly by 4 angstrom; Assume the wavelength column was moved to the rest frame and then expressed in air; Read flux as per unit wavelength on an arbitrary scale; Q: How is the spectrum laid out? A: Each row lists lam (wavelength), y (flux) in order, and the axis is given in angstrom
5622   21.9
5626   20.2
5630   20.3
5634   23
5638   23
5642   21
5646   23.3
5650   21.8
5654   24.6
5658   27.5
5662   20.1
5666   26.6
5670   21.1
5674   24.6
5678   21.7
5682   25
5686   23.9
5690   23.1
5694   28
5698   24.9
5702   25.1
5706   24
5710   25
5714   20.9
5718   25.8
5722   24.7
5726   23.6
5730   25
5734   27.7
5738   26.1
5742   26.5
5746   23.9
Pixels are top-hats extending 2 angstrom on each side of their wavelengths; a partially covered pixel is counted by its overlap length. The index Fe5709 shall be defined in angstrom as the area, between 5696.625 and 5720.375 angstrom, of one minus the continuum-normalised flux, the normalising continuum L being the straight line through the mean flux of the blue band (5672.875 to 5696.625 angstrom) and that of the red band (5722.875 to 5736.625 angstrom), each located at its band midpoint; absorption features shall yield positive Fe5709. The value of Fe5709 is 0.6 angstrom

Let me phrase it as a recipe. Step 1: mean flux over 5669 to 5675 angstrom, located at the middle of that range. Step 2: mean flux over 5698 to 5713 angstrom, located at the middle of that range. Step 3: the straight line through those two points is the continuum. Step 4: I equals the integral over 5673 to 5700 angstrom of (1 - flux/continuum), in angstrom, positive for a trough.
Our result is -1.0 angstrom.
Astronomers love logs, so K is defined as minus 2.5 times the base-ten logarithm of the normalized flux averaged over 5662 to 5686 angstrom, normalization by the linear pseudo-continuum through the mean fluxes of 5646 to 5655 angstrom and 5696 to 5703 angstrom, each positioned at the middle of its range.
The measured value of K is 0.02 mag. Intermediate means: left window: 23.1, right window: 25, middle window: 23.5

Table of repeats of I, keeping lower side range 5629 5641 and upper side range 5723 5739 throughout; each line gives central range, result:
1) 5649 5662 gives -0.7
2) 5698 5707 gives -0.1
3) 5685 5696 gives -0.5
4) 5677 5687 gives 0.1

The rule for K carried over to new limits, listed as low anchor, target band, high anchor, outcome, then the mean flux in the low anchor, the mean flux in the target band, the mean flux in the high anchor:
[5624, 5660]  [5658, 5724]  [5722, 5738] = 0.00 mag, 22.7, 24.1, 25.4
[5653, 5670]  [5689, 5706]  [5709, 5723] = -0.05 mag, 24.3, 25.3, 24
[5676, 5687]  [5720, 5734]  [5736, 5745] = 0.02 mag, 23.5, 24.9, 26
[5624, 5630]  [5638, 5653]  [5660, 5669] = -0.03 mag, 20.2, 22.3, 23.1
